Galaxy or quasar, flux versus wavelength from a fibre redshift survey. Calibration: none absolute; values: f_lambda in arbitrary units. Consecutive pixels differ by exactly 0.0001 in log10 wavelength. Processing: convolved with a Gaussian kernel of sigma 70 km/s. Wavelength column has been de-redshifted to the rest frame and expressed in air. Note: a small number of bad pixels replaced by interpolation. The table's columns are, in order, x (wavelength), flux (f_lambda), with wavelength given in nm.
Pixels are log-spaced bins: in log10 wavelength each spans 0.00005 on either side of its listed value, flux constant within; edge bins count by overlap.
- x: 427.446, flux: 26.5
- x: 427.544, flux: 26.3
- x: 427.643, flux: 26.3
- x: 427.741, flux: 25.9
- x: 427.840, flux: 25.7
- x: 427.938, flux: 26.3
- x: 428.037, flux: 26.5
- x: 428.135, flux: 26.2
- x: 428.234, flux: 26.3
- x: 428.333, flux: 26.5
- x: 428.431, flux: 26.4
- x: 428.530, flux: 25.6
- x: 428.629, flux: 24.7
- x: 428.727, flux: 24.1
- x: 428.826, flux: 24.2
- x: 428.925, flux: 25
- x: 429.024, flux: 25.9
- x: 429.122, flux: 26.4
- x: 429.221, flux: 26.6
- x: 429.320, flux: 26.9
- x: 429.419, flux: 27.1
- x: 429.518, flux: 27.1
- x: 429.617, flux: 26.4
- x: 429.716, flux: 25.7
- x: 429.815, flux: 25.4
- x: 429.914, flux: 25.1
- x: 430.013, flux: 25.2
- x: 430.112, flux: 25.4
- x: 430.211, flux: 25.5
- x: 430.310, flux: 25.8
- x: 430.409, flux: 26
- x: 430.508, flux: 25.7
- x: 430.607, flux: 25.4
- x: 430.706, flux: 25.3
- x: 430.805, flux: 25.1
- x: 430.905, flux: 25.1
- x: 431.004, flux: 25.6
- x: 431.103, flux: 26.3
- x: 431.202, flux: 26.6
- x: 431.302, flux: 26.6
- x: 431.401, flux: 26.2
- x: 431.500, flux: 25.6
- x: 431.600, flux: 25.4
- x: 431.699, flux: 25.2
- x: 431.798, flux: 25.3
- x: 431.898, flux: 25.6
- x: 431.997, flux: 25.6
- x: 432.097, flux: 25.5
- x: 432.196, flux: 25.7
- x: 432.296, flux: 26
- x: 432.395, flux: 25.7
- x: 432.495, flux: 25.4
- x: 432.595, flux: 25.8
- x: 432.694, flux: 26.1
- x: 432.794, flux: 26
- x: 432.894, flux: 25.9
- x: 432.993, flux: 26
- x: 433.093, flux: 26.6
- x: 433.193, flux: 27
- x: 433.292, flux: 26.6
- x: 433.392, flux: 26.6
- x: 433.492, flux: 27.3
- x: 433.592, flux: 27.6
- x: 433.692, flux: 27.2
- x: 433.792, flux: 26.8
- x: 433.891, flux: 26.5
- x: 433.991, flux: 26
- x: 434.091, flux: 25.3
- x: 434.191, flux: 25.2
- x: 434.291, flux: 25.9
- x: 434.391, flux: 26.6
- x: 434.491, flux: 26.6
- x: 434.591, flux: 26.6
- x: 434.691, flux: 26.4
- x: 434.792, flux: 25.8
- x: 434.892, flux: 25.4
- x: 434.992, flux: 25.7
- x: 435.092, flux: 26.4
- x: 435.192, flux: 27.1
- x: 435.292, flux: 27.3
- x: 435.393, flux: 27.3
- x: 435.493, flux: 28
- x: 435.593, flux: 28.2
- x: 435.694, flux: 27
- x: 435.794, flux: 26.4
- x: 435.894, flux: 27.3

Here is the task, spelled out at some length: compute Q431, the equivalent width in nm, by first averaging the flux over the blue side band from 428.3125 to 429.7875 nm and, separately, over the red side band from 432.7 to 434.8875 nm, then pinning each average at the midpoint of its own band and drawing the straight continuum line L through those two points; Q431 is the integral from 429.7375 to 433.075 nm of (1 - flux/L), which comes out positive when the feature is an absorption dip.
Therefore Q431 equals 0.06 nm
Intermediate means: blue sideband 25.9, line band 25.7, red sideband 26.4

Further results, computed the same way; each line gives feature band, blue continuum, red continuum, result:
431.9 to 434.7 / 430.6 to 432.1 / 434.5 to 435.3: -0.022 nm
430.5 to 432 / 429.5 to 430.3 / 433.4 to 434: 0.026 nm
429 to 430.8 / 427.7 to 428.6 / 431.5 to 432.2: -0.008 nm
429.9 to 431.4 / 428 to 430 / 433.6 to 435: 0.018 nm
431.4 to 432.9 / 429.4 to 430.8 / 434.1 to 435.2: 0.014 nm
